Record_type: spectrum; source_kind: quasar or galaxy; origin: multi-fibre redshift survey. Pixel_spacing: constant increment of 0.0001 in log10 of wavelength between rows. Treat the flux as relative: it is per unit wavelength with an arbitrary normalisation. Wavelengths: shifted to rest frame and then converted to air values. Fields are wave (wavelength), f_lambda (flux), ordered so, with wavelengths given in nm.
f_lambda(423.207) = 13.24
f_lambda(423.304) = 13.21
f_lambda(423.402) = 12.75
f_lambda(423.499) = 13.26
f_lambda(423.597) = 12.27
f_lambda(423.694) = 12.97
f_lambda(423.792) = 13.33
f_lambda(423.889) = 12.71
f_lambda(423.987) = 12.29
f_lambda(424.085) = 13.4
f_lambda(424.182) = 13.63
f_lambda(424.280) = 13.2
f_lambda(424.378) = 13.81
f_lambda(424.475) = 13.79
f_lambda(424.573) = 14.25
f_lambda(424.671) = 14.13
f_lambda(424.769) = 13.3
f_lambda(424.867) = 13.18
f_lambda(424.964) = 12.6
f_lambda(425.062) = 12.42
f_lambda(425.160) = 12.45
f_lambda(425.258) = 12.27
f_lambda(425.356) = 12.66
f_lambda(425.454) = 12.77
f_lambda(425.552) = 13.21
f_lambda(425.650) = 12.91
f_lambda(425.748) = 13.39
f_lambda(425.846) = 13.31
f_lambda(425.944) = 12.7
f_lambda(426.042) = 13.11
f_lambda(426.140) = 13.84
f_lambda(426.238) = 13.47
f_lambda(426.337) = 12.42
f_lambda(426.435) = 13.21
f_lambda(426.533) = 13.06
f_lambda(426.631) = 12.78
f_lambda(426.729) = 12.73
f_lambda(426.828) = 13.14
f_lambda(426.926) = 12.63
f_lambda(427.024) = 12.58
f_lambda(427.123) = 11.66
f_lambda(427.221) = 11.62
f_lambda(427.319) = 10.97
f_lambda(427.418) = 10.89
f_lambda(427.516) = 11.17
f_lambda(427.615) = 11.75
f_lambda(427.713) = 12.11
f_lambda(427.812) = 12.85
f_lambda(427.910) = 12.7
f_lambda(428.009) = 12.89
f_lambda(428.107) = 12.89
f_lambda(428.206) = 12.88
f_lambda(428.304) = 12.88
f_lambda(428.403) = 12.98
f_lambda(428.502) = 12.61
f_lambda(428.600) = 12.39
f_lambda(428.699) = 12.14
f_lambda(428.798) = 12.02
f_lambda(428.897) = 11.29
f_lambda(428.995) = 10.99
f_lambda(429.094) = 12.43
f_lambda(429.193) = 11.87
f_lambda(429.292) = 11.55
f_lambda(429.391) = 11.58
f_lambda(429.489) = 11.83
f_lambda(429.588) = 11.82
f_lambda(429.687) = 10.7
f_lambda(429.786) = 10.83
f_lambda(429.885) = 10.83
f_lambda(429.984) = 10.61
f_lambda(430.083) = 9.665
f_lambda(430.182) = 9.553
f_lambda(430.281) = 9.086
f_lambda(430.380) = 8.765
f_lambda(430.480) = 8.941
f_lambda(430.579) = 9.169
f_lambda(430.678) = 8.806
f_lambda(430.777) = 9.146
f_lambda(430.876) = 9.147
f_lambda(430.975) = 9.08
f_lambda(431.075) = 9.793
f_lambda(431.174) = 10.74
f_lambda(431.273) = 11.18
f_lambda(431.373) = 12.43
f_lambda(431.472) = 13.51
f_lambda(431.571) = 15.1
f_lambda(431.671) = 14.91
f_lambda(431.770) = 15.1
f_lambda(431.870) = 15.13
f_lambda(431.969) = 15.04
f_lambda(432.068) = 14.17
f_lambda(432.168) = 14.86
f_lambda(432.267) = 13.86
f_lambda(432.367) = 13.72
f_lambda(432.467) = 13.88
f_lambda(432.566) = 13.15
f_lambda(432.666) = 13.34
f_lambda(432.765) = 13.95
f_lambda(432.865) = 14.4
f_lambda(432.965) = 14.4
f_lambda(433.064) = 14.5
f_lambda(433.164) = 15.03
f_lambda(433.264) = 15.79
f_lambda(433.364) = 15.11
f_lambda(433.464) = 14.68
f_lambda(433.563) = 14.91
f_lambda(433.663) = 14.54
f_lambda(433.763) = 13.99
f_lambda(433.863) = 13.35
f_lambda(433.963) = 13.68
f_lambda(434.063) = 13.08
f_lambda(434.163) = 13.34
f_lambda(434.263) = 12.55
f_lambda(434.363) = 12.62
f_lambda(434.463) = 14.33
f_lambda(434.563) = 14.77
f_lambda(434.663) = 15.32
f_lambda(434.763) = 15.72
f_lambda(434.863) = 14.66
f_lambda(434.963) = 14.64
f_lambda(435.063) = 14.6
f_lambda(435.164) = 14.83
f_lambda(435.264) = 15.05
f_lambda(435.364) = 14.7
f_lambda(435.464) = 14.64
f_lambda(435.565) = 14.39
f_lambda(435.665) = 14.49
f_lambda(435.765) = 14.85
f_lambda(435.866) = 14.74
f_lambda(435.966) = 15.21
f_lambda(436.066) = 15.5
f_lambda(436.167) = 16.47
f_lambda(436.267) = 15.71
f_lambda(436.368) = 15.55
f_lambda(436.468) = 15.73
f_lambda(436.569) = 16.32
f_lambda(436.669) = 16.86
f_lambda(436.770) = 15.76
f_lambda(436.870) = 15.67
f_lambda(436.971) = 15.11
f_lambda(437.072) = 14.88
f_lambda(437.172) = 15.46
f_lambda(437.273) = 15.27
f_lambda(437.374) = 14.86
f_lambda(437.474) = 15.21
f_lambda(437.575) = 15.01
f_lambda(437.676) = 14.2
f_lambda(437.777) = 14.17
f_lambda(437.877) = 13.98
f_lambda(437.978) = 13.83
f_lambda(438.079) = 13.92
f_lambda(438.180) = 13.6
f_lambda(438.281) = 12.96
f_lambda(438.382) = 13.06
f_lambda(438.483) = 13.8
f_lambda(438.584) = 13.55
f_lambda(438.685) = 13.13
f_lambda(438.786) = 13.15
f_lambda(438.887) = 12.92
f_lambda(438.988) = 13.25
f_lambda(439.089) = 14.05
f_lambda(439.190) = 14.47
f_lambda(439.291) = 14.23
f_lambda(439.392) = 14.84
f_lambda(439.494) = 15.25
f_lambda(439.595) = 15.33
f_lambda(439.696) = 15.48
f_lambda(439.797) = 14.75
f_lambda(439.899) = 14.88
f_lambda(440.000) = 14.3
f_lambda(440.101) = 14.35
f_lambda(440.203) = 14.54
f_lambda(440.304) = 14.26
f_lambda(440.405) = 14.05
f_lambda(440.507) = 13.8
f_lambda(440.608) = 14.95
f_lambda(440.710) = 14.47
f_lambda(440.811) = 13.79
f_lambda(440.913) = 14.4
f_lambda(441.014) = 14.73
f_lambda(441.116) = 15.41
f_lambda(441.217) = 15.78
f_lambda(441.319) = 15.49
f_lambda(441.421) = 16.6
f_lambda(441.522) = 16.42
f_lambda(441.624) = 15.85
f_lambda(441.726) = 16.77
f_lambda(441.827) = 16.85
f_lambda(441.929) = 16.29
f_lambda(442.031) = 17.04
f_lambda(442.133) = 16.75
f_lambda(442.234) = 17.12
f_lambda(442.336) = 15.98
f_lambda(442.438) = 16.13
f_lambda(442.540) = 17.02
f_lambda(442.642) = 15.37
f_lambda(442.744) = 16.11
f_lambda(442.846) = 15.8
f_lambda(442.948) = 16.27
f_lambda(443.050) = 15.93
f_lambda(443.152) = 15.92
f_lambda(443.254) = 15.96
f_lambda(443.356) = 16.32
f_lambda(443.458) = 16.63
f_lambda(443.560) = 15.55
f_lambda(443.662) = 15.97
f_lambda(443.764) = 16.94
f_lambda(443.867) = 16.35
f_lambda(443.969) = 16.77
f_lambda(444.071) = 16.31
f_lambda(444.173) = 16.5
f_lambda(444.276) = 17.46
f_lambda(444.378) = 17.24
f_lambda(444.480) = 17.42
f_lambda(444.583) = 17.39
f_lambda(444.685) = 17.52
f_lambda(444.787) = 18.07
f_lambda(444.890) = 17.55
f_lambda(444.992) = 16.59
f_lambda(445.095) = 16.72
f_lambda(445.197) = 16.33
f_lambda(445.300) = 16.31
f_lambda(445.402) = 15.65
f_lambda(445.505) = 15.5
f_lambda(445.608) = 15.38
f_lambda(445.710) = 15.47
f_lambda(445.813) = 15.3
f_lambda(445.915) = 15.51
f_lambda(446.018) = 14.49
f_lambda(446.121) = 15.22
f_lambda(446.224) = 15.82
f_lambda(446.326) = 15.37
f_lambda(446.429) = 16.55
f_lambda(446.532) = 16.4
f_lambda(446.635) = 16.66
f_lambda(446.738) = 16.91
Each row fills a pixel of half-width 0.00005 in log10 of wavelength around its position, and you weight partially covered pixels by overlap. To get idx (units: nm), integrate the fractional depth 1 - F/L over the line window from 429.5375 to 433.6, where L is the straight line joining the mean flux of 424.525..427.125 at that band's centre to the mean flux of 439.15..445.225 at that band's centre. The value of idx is 0.472 nm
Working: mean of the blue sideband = 13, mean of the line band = 12.4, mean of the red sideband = 15.9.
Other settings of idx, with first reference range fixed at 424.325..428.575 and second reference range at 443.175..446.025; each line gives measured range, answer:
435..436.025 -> -0.01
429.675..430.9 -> 0.36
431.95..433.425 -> -0.03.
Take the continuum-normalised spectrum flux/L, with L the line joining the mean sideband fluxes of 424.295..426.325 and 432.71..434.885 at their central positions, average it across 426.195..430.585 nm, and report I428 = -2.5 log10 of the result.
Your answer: 0.16 mag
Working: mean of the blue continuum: 13.2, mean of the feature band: 11.7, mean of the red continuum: 14.3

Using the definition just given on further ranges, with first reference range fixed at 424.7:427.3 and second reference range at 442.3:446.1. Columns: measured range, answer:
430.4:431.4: 0.37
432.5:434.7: 0.01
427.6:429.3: 0.08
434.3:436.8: -0.03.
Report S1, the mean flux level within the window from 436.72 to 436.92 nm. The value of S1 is 15.8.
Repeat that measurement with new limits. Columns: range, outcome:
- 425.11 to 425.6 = 12.7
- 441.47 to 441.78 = 16.4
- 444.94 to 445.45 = 16.3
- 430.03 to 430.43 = 9.27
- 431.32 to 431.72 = 13.9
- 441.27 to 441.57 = 16.2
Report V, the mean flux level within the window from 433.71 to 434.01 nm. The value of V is 13.7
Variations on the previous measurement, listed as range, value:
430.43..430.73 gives 8.97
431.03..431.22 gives 10.3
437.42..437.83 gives 14.7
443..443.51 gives 16.2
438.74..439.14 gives 13.4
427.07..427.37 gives 11.4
